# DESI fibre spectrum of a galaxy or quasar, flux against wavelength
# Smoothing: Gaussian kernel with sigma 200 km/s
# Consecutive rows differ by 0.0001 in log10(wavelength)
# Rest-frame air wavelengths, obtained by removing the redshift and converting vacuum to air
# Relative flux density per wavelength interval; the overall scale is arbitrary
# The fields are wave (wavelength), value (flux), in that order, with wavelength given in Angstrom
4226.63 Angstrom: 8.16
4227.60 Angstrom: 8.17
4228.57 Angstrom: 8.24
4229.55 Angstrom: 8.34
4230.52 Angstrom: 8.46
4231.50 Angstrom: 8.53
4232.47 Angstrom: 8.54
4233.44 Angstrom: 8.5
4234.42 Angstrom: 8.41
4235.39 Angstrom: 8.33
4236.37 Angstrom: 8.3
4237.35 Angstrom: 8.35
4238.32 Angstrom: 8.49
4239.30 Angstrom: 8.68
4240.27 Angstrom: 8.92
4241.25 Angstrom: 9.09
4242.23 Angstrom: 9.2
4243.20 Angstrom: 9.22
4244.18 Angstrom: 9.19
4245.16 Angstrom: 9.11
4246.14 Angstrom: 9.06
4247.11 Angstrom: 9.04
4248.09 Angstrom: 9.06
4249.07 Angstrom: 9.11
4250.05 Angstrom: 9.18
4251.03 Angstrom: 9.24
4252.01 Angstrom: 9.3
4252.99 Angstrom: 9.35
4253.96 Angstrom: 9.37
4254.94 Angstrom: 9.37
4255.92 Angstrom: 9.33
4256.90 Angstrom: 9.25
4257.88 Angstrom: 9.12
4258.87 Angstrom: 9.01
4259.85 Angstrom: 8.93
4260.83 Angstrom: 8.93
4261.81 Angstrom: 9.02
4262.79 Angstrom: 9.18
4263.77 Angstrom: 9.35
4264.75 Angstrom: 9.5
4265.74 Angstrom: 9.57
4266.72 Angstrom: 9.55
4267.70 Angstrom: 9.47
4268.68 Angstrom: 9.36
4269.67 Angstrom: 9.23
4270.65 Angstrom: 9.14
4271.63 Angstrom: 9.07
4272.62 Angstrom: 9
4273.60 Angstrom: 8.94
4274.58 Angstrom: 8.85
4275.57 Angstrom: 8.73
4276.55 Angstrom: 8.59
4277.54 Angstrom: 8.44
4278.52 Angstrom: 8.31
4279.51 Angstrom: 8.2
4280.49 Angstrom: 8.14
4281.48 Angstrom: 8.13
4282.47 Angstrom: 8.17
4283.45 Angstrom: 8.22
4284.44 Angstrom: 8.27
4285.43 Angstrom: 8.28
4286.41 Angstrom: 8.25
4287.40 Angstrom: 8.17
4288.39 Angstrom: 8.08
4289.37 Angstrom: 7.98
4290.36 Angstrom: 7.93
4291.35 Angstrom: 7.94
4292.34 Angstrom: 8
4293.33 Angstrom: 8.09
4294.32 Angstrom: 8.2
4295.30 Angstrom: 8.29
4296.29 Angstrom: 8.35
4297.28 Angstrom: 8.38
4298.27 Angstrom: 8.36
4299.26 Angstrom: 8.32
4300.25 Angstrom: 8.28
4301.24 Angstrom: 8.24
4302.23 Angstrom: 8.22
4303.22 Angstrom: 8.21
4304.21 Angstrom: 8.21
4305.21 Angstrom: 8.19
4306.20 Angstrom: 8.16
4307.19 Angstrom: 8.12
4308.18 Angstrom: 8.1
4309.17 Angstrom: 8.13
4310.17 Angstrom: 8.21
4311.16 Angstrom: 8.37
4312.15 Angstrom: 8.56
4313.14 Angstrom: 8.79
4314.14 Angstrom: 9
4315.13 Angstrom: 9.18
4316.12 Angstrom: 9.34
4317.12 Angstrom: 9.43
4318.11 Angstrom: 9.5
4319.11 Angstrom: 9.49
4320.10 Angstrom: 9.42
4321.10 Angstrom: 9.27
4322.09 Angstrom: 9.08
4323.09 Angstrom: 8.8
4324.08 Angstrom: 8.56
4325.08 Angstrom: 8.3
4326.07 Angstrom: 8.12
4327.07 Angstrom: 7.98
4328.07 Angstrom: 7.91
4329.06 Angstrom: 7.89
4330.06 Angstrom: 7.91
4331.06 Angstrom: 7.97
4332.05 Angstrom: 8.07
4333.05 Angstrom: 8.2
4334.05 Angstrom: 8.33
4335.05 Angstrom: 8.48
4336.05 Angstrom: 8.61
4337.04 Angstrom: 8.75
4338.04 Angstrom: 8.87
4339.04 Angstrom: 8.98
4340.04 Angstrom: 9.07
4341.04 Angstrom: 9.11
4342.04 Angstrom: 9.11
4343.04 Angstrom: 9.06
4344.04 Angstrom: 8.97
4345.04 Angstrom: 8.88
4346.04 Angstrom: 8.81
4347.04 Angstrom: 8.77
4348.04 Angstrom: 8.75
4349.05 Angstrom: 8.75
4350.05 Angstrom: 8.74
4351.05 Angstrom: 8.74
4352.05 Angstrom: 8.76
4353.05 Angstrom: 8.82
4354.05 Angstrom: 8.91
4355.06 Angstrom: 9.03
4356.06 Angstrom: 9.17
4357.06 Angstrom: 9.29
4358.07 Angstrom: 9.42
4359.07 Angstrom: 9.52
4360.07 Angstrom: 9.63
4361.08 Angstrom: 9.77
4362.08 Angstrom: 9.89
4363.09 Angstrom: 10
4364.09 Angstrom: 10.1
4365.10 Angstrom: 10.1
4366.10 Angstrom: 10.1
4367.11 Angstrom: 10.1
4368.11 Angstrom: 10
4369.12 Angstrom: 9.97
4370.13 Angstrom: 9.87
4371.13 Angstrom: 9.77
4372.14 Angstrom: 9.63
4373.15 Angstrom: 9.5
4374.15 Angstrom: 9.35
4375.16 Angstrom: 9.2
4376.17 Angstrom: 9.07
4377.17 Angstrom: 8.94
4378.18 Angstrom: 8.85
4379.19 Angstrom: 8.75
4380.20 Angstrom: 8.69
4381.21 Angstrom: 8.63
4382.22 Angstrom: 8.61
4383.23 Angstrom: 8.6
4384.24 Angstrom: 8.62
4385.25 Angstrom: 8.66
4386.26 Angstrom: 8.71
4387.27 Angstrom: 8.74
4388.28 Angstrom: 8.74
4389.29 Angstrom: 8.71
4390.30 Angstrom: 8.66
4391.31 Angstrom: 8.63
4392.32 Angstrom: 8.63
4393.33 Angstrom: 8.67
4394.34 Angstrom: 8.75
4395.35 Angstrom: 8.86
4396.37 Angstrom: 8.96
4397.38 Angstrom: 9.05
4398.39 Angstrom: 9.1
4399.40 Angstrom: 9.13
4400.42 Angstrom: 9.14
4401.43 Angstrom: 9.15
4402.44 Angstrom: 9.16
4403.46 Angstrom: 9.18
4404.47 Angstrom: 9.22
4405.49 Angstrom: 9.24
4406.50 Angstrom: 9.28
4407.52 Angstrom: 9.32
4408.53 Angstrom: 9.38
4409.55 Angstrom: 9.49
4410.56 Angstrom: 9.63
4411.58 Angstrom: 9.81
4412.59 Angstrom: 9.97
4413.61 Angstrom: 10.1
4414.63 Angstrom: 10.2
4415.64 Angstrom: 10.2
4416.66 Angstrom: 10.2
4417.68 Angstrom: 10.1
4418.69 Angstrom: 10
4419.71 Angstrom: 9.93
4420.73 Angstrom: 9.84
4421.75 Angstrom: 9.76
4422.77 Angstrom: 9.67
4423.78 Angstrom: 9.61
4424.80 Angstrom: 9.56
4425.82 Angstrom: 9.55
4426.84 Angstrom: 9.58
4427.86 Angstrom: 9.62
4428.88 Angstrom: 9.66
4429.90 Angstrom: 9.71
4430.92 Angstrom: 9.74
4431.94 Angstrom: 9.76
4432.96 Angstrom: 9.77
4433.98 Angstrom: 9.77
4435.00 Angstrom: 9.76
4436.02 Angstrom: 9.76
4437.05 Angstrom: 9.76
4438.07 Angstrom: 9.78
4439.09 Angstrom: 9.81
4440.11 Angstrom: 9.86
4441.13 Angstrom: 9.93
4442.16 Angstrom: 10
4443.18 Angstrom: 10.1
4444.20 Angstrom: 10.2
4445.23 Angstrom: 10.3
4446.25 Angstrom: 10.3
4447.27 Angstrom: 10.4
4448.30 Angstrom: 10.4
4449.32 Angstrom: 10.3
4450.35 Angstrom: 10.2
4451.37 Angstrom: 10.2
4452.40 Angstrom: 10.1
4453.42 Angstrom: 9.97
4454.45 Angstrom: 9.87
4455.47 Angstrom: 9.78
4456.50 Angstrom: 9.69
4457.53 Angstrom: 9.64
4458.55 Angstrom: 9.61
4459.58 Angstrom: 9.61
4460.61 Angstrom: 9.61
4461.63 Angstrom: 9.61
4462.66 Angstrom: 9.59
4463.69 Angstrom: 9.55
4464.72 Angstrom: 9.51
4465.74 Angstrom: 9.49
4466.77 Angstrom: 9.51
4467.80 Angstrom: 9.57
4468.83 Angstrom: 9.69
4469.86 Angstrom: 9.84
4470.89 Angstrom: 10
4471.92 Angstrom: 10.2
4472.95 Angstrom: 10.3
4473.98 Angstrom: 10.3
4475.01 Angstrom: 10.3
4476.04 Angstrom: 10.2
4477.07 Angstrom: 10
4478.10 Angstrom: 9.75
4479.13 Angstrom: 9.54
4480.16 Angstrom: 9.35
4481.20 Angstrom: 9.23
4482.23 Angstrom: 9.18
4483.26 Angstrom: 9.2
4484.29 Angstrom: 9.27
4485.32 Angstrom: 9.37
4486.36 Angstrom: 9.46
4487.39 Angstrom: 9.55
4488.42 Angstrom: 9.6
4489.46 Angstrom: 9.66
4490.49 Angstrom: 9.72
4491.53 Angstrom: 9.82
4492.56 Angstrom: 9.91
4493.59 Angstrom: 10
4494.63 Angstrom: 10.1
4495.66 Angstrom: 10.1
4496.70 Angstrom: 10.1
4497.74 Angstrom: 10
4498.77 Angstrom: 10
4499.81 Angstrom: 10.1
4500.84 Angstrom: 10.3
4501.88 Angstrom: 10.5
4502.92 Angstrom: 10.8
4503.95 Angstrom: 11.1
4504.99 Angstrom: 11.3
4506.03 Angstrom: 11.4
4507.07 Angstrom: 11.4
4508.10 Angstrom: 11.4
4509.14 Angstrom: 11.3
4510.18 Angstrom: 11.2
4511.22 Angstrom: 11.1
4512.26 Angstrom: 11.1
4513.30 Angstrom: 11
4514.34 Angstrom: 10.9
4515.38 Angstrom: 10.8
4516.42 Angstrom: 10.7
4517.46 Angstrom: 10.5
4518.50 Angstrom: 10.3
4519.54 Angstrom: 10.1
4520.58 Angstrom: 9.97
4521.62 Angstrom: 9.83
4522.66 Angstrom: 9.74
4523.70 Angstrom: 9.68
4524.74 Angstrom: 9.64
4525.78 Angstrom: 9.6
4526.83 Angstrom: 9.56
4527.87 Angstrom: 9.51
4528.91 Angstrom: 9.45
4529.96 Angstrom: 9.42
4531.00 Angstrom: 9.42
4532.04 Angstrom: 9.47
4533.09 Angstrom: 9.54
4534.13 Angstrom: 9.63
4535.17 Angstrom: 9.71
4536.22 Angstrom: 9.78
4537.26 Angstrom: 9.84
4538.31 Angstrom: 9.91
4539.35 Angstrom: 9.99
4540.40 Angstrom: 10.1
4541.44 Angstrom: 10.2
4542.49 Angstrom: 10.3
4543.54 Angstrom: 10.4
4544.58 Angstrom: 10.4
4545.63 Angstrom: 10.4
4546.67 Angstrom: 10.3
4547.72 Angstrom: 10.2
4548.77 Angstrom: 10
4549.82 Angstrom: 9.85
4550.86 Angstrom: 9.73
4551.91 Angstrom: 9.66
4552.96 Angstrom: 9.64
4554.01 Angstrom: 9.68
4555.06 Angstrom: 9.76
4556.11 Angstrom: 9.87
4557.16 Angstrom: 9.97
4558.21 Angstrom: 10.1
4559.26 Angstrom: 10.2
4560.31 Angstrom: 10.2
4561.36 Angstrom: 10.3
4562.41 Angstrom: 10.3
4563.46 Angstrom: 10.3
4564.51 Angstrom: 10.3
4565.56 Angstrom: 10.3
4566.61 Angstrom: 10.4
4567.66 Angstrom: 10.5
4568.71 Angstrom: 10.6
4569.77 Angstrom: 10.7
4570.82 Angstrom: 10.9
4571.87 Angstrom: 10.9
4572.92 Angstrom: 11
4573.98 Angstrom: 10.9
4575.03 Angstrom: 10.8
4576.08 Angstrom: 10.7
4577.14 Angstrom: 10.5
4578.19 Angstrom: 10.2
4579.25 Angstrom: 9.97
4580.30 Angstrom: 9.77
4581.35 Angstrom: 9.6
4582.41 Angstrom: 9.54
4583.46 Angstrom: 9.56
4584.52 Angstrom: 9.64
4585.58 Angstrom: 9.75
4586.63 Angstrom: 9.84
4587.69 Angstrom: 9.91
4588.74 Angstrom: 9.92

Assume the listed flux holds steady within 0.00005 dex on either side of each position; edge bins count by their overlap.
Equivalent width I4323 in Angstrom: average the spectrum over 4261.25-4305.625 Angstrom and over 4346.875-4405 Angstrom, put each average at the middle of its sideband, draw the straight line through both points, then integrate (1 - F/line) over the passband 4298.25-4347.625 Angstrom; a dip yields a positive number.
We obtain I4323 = 1.1 Angstrom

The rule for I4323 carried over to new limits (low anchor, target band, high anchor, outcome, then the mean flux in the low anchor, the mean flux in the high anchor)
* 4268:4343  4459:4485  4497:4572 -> 0.2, 8.51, 10.2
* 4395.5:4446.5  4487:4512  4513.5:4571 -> -1.3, 9.67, 10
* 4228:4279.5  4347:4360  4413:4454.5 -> 0.7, 8.95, 9.93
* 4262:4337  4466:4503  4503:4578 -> 0.2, 8.55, 10.3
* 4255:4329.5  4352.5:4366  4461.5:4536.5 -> -0.7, 8.63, 10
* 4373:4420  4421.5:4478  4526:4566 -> -2.5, 9.18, 9.93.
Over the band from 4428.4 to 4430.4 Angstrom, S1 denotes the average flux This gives 9.68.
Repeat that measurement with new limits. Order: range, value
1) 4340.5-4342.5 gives 9.11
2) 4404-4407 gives 9.24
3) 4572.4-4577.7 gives 10.8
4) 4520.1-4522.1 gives 9.91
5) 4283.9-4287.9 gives 8.23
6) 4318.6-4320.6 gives 9.44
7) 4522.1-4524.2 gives 9.73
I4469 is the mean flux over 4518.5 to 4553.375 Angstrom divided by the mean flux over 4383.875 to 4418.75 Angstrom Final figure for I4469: 1.07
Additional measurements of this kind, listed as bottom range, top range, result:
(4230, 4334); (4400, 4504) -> 1.13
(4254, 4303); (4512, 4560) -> 1.15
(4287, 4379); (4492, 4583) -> 1.16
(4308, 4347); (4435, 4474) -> 1.14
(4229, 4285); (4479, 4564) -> 1.13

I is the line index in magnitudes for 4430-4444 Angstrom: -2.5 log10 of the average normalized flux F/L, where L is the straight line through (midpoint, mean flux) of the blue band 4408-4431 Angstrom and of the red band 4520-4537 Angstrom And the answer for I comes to -0.01 mag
